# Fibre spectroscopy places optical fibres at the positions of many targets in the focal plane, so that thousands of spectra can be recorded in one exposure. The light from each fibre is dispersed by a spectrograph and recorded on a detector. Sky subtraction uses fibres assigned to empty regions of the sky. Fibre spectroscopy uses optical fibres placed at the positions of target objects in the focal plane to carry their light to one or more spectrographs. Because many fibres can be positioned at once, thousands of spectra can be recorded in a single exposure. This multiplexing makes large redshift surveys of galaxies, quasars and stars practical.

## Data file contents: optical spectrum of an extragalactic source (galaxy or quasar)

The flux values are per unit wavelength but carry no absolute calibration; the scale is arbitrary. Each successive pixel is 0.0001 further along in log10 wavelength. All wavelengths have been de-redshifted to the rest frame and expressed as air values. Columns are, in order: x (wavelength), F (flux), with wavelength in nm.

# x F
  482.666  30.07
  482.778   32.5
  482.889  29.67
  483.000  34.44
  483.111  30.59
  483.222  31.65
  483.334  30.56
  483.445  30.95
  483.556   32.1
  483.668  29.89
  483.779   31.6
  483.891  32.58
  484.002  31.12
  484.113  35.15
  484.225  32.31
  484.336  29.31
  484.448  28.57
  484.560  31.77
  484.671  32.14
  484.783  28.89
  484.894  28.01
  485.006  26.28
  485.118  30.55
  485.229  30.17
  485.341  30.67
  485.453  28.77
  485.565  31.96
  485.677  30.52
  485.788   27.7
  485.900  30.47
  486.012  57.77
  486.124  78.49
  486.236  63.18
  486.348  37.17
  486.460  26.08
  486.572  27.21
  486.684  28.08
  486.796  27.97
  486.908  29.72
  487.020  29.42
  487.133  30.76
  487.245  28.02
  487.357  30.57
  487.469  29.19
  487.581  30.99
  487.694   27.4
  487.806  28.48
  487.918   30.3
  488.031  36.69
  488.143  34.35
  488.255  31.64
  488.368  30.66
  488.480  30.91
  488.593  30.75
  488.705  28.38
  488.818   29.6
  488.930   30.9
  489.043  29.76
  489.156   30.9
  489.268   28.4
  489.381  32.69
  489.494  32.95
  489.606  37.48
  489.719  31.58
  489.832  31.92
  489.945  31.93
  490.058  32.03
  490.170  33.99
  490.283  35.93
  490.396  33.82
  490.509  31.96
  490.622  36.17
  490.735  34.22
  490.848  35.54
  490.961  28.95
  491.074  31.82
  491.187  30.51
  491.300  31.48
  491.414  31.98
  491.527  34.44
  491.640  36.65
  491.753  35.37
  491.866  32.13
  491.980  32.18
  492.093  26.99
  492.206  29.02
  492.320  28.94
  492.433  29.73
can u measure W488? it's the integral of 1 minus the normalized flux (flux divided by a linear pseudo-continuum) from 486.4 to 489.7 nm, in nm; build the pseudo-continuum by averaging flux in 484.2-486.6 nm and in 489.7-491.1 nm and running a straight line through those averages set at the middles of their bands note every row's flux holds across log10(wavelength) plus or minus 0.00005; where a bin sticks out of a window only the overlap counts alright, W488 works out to 0.35 nm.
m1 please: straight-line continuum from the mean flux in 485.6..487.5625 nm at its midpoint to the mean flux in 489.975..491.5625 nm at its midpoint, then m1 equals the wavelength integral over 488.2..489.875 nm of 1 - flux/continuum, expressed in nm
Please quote 0.15 nm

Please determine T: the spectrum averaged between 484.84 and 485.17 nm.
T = 28.2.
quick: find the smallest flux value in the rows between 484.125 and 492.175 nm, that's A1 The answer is 26.08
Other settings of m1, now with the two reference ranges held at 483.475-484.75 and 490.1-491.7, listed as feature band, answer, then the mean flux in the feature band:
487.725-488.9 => 0.06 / 31.1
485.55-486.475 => -0.34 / 43.8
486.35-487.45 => 0.11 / 29.1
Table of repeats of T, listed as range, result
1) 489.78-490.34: 33.2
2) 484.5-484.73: 31.8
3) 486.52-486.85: 27.8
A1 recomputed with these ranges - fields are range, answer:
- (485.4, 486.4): 27.7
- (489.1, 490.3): 28.4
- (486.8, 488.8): 27.4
